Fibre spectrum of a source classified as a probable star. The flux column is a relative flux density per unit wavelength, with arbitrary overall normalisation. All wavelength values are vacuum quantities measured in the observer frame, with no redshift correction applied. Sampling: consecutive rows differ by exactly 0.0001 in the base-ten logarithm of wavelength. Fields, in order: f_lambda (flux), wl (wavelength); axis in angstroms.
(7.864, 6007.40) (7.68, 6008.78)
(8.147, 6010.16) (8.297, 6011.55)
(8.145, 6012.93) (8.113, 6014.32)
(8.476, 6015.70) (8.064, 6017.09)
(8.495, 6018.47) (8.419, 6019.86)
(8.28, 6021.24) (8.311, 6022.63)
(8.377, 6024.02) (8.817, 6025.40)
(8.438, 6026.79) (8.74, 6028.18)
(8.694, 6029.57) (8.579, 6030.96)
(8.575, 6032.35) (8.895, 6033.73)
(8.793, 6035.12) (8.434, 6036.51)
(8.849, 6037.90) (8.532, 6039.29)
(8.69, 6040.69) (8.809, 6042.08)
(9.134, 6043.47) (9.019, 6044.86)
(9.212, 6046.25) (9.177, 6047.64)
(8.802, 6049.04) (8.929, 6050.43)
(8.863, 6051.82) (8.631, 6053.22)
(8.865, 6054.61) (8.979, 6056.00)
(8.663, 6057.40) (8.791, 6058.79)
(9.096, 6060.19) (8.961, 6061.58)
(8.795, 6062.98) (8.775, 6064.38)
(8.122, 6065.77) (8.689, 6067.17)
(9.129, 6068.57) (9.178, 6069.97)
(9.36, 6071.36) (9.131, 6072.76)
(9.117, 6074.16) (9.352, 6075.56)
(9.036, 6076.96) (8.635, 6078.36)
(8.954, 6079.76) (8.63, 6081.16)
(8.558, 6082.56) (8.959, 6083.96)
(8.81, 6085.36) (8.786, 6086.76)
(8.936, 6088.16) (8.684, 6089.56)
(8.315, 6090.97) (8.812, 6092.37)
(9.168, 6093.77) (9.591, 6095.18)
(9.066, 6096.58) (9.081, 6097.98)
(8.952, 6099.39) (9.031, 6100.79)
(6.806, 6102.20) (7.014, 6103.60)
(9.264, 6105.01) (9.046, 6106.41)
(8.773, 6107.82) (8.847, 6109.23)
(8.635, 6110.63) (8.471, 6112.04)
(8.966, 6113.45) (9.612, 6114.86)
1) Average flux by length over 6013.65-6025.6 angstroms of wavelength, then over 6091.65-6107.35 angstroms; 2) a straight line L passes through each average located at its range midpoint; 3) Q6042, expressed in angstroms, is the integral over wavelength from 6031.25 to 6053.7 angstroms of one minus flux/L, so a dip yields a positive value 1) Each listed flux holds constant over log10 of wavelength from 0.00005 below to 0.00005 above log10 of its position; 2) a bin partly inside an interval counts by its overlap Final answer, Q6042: -1.0 angstroms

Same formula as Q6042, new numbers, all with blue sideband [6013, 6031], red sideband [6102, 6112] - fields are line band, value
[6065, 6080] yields -0.97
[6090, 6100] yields -0.66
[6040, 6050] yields -0.65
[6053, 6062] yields -0.46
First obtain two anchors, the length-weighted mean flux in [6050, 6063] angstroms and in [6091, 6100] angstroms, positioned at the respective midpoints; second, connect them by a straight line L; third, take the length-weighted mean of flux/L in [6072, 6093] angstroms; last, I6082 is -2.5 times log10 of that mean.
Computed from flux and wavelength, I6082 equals 0.017 mag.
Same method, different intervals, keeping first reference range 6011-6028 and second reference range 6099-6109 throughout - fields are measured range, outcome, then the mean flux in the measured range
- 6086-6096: -0.06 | 8.9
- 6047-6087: -0.06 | 8.89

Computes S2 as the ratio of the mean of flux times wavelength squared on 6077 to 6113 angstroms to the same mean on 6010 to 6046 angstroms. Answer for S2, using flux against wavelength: 1.0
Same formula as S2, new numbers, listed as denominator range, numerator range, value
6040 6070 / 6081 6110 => 1.00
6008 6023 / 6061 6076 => 1.11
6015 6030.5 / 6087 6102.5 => 1.07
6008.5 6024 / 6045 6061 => 1.10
